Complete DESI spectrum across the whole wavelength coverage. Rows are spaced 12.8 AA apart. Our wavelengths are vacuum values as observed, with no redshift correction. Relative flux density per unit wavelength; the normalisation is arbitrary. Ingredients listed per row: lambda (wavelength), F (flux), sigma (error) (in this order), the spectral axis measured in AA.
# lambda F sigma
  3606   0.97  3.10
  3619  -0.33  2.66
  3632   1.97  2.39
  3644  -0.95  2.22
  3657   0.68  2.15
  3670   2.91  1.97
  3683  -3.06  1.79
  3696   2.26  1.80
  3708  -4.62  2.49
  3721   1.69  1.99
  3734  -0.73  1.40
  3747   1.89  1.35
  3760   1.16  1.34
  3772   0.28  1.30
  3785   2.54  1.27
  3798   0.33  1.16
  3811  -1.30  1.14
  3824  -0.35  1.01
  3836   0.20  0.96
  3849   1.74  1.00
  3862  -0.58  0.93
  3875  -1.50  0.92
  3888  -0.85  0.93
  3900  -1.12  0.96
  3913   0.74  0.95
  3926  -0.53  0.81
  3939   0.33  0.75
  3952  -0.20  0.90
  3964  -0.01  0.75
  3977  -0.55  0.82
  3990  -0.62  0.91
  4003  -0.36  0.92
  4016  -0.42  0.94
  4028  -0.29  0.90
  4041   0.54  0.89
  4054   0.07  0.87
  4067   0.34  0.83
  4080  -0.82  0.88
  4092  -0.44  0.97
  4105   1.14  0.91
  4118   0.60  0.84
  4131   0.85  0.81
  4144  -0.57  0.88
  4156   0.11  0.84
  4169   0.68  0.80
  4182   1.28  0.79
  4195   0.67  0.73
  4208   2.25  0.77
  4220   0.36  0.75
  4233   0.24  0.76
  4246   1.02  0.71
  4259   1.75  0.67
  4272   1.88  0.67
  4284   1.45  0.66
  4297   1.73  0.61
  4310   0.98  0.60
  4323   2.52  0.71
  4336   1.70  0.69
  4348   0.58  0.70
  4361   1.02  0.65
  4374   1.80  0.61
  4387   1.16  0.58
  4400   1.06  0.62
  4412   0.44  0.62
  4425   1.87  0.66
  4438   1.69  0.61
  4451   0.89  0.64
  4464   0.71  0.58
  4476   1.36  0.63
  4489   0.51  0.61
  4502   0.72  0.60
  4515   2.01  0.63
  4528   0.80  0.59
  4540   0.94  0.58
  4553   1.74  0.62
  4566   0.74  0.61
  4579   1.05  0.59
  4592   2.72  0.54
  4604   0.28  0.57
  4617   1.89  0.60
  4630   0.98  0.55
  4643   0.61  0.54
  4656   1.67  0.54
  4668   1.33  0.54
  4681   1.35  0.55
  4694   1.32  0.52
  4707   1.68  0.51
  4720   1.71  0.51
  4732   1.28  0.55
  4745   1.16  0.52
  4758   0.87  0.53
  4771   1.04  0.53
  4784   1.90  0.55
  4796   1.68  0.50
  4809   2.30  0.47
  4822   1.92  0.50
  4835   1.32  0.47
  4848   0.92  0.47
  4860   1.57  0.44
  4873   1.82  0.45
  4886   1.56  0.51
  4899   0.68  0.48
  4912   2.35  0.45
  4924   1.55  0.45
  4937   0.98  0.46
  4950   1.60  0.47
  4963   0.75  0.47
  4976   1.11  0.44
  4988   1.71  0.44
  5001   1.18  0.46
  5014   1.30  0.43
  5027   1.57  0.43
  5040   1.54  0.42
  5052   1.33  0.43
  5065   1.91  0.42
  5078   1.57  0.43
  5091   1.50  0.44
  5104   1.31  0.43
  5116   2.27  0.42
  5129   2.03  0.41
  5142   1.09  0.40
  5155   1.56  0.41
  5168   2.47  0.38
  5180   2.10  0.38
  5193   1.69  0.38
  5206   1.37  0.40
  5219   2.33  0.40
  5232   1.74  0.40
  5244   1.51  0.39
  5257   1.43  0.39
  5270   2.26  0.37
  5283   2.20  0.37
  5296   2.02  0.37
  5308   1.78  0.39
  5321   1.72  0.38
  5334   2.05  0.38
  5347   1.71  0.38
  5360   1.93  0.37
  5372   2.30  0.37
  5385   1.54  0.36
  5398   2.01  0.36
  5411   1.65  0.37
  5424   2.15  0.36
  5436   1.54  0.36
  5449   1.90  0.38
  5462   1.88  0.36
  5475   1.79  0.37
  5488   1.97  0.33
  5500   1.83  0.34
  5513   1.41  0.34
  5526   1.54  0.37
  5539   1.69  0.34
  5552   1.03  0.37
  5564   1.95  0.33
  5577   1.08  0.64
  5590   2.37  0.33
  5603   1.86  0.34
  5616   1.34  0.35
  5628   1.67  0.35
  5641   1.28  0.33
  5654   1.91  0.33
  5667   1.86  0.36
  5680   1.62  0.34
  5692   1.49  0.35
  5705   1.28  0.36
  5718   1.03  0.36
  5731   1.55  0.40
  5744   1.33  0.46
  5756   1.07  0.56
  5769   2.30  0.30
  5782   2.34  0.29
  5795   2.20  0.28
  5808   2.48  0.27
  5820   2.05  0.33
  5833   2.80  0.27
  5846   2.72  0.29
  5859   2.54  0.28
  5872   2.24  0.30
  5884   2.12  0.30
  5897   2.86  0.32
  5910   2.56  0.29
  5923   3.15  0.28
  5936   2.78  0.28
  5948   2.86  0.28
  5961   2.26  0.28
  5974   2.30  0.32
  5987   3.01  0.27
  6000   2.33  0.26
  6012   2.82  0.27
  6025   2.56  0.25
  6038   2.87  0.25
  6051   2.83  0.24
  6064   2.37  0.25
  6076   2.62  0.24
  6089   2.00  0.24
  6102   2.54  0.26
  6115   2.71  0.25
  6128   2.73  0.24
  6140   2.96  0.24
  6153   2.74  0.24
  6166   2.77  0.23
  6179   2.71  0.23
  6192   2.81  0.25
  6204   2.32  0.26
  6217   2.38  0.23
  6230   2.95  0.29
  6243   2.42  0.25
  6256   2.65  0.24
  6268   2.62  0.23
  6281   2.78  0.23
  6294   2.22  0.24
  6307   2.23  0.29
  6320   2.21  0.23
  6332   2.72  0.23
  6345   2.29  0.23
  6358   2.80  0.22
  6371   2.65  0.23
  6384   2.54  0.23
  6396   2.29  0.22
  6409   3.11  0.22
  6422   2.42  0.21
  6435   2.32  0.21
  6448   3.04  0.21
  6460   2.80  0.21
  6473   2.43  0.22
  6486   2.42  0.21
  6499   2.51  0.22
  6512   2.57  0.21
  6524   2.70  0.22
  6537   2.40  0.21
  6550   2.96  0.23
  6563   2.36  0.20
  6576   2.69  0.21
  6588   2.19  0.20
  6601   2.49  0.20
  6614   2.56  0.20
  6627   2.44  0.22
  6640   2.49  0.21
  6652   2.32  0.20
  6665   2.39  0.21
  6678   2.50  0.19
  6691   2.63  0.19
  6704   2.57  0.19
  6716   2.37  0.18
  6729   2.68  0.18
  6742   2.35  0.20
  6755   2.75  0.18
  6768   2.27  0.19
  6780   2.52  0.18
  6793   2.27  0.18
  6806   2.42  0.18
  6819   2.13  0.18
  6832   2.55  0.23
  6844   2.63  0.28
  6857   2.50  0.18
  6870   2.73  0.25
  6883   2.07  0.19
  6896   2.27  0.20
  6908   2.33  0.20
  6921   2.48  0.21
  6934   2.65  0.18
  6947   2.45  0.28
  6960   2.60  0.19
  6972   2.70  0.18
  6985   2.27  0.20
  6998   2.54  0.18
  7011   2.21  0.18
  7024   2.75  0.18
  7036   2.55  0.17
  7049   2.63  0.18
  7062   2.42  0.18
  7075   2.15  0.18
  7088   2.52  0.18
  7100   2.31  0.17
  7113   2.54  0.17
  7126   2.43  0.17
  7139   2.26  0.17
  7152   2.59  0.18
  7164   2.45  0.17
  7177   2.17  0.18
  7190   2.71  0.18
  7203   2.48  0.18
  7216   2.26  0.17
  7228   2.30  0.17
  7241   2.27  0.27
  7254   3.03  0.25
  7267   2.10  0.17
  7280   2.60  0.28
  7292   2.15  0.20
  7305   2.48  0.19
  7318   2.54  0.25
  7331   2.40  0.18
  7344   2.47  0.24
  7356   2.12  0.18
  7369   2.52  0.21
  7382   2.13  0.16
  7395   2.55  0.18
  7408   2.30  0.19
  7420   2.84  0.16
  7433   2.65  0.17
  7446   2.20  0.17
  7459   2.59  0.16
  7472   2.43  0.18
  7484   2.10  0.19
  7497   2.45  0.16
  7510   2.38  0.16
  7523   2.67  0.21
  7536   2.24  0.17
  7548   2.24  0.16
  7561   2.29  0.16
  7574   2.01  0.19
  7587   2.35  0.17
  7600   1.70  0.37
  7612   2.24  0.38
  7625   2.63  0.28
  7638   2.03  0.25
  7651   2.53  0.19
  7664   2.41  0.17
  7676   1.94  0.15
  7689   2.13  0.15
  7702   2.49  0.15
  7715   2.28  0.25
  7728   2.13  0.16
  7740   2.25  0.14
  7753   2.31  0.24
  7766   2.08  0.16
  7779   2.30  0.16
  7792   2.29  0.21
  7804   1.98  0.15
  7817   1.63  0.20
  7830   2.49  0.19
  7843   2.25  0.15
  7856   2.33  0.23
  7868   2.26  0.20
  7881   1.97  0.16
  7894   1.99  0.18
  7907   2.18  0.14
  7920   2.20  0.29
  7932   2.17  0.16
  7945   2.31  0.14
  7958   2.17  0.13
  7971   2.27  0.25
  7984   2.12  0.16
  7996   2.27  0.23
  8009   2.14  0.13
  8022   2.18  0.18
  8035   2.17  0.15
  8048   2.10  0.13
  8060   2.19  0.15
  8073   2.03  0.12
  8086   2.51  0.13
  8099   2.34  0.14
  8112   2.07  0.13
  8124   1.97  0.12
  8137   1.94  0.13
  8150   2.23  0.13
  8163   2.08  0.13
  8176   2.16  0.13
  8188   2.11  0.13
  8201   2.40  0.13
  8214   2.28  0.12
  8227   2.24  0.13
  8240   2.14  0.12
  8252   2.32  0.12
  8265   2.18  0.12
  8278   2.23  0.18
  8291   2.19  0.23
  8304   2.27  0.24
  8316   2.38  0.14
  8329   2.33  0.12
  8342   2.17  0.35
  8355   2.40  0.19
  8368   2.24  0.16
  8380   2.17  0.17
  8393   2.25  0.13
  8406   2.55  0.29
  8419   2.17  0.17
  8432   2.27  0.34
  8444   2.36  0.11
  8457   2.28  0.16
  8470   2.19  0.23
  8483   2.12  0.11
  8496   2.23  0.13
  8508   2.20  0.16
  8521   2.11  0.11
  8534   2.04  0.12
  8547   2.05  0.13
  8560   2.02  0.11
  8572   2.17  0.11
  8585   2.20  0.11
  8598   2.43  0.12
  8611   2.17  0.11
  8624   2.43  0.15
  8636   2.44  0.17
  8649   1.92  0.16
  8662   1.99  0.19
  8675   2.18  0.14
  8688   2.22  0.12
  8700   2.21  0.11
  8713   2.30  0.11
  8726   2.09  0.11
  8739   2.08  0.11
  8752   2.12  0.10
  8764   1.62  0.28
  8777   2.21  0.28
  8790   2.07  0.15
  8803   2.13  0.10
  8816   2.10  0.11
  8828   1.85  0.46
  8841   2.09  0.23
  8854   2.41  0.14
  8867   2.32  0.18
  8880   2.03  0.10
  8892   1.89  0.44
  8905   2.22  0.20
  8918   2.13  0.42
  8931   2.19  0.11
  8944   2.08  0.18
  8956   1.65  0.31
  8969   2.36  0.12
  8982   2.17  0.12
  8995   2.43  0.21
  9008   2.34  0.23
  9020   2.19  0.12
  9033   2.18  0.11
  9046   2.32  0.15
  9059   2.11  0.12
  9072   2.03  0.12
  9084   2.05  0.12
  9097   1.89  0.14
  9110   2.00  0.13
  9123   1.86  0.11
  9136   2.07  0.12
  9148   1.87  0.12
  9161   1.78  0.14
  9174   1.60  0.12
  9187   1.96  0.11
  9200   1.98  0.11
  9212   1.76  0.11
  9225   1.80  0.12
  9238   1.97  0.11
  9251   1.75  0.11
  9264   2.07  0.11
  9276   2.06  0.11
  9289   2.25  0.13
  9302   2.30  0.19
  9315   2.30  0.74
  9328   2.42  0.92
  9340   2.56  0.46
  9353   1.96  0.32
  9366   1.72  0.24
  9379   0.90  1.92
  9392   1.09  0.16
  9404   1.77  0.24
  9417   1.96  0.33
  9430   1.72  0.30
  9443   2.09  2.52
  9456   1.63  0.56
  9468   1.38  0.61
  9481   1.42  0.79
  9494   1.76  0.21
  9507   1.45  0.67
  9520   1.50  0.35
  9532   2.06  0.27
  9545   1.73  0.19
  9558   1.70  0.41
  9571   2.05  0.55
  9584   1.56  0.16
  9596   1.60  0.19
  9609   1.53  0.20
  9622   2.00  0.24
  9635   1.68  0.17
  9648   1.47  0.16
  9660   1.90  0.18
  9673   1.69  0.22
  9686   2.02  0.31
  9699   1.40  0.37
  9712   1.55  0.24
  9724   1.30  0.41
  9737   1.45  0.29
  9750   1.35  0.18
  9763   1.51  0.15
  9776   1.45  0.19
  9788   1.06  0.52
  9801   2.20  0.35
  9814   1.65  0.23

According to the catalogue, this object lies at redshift 0.11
